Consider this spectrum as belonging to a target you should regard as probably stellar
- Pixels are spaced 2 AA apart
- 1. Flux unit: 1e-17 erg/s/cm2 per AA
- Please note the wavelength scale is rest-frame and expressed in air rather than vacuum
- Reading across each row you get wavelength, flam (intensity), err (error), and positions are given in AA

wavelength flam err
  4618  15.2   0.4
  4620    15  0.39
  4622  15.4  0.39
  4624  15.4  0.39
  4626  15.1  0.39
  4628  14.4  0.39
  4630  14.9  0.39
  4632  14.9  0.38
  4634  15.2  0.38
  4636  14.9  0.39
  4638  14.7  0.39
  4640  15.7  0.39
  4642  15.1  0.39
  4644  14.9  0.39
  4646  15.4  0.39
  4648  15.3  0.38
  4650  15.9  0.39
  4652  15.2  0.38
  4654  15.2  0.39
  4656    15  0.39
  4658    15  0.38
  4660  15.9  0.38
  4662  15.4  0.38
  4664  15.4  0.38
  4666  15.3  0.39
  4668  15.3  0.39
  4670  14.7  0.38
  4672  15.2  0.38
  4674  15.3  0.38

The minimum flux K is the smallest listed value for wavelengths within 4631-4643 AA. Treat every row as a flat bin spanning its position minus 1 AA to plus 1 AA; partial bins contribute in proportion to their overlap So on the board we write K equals 14.7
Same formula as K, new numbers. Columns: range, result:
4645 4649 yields 15.3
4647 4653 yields 15.2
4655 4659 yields 15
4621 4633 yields 14.4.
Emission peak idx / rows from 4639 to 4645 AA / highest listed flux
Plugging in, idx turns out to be 15.7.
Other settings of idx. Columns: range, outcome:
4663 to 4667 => 15.4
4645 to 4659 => 15.9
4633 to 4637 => 15.2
